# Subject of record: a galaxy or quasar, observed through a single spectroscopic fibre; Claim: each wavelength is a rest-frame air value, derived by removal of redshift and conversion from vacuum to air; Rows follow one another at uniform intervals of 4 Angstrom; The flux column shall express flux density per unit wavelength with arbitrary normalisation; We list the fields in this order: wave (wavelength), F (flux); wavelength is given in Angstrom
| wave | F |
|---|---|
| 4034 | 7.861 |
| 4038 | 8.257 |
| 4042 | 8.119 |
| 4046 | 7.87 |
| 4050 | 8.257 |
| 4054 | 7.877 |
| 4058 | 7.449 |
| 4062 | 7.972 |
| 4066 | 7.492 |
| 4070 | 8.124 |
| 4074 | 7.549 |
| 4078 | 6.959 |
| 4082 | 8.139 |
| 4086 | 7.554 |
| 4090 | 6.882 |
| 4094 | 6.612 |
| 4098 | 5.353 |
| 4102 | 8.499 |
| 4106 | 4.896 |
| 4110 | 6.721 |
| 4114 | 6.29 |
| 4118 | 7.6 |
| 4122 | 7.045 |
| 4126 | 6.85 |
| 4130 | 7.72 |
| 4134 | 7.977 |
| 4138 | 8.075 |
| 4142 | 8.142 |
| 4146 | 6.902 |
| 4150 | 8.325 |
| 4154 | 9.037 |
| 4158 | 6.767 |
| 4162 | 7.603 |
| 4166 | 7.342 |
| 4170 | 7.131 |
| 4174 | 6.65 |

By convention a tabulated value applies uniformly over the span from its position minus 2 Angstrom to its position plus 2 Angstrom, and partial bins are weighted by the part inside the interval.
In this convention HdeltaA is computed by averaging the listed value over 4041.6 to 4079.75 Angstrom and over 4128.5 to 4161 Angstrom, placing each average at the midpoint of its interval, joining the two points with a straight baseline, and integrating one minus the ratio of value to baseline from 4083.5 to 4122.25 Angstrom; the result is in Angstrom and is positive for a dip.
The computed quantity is 5.3 Angstrom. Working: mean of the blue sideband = 7.76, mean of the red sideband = 7.86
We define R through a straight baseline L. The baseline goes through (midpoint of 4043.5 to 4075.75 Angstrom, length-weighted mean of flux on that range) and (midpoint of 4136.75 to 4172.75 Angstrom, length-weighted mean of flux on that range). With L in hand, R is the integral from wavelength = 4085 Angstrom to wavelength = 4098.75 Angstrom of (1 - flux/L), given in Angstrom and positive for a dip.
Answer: 2.00 Angstrom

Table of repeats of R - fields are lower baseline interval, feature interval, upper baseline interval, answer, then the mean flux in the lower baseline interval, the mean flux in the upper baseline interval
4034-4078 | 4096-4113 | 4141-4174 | 3.0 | 7.85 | 7.58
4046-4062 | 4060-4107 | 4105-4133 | 1.3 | 7.88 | 6.84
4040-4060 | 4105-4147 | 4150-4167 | 3.5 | 7.91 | 7.78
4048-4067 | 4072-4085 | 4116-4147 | 0.3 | 7.83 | 7.56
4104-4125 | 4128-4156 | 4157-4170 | -4.4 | 6.53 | 7.26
